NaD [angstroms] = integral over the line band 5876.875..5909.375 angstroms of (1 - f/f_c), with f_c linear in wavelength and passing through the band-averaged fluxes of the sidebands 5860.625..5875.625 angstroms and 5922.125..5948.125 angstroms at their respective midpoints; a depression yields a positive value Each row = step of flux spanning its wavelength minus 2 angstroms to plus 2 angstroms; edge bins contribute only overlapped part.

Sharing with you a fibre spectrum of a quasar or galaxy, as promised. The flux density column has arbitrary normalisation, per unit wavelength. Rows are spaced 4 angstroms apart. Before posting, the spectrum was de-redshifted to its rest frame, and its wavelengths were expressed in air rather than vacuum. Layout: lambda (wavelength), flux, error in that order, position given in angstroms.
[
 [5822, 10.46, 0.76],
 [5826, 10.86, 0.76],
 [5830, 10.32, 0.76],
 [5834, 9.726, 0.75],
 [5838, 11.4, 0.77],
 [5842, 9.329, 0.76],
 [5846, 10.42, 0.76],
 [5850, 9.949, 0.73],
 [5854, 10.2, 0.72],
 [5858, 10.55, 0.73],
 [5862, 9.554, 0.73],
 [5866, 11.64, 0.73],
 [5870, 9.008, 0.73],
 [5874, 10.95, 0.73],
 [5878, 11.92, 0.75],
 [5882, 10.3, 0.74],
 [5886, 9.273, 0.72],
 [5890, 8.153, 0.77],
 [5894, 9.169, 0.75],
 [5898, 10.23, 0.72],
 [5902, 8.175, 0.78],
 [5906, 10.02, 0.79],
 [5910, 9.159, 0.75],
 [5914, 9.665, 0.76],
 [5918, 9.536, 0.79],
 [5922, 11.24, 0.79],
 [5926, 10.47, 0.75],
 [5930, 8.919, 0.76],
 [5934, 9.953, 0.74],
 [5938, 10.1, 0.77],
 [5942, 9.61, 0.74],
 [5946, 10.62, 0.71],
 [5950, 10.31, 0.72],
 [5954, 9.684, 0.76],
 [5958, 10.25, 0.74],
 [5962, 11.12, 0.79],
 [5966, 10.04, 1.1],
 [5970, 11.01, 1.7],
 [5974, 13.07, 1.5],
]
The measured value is 2.0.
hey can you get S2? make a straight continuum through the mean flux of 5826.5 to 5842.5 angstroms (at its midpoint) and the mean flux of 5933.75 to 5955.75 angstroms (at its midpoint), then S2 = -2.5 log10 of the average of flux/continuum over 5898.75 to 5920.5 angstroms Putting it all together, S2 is 0.08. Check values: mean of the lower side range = 10.3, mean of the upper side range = 10.1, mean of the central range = 9.41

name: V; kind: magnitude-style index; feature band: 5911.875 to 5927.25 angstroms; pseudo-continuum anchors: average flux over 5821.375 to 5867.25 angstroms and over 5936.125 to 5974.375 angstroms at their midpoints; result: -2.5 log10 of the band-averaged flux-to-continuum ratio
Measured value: 0.02 mag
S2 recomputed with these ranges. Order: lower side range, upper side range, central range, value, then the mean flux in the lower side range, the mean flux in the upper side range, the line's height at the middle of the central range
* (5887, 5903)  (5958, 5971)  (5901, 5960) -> -0.01 mag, 9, 10.6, 9.83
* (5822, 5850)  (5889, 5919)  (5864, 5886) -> -0.10 mag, 10.3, 9.29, 9.73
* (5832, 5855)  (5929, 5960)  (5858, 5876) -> -0.02 mag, 10.2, 9.96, 10.1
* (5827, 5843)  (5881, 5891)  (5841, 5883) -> -0.07 mag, 10.3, 9.25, 9.74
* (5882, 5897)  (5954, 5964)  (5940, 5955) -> 0.02 mag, 9.15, 10.5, 10.3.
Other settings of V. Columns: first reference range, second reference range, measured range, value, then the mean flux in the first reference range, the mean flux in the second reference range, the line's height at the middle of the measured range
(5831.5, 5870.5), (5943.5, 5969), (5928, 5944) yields 0.07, 10.2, 10.3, 10.3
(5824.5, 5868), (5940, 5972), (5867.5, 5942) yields 0.06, 10.4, 10.3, 10.3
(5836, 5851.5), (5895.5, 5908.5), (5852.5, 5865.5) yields -0.02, 10.3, 9.45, 10.1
